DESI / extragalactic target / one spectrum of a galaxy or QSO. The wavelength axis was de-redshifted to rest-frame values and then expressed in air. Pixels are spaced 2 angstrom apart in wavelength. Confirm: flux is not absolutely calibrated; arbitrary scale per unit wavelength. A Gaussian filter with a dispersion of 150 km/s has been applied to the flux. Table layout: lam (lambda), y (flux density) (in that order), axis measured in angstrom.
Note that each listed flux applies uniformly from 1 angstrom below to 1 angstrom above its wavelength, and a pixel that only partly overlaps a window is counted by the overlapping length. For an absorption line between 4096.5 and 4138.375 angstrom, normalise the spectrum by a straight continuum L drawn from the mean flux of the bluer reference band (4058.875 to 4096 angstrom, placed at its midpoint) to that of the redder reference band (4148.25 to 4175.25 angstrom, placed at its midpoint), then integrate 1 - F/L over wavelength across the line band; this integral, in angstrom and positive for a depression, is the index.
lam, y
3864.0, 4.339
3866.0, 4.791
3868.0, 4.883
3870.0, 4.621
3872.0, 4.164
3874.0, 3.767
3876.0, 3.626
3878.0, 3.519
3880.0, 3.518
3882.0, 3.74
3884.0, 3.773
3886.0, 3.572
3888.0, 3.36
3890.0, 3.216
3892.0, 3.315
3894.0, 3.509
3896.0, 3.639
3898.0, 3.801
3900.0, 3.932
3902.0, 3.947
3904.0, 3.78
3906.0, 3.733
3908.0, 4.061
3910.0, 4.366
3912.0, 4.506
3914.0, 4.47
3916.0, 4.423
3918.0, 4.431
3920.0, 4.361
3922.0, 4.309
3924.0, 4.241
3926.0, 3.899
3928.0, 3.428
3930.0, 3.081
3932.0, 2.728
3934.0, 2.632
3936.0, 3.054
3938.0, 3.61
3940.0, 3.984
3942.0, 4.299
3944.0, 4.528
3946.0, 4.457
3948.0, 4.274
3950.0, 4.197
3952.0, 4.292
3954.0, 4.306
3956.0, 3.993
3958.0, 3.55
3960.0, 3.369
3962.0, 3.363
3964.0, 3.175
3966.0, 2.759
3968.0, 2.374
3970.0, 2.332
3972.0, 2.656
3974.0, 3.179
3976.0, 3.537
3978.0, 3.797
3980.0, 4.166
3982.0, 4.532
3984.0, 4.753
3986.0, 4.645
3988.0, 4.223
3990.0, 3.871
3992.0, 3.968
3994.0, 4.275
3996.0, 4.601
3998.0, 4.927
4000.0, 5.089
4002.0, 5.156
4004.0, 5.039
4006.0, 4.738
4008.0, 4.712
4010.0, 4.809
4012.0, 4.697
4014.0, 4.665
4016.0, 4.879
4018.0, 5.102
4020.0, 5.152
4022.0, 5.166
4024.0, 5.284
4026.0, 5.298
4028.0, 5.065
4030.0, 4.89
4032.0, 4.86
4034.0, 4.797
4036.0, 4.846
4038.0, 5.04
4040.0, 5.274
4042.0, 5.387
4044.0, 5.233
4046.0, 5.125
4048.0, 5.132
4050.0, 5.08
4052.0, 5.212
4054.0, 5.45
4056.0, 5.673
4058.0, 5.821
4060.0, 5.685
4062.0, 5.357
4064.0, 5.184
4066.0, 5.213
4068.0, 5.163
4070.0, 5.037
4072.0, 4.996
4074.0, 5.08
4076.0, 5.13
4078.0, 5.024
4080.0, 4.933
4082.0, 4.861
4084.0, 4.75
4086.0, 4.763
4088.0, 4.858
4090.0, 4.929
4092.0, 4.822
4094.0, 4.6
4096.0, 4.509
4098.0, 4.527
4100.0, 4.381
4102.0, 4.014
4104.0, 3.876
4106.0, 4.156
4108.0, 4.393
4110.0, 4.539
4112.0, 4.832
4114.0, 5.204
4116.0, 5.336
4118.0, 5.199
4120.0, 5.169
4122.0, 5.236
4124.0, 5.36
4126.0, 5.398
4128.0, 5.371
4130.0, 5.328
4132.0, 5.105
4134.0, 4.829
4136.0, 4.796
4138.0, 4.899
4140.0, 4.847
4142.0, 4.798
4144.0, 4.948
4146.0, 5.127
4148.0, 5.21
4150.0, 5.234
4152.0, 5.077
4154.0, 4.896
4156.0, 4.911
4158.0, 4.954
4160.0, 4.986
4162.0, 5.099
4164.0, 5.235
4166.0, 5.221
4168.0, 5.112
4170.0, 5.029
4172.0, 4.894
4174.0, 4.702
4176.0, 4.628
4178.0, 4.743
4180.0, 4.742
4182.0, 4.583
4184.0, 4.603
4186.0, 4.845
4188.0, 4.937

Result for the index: 1.4 angstrom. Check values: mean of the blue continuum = 5.01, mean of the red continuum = 5.03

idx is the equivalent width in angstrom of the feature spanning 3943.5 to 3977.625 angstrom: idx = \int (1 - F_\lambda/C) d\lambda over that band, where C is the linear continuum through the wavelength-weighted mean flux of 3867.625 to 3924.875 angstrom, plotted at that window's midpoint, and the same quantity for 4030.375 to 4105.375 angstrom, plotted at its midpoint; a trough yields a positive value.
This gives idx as 6.2 angstrom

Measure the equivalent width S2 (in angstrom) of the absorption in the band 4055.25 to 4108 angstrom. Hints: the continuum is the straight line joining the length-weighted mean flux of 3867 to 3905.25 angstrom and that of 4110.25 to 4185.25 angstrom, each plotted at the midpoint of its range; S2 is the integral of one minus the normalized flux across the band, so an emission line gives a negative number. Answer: -2.2 angstrom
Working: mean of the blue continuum 3.77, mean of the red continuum 5.01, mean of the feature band 4.88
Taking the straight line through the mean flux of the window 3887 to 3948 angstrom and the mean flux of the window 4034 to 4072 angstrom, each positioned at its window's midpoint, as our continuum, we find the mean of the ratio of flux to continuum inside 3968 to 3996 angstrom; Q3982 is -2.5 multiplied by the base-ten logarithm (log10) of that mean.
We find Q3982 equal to 0.19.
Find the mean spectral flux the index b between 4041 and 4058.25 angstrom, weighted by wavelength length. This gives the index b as 5.33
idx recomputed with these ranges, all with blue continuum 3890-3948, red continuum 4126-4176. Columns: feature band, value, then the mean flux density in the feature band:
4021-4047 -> -3.8 angstrom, 5.1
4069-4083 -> -1.1 angstrom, 5.01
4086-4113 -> 1.5 angstrom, 4.5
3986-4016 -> -2.5 angstrom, 4.64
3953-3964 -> 1.1 angstrom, 3.67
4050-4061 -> -2.4 angstrom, 5.52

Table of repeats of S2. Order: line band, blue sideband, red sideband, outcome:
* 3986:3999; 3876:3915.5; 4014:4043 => 1.0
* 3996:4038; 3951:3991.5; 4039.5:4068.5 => -3.5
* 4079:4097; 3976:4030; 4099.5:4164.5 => 0.3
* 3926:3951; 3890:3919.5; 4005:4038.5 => 3.3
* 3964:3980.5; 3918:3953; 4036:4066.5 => 4.8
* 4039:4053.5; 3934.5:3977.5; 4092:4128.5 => -3.2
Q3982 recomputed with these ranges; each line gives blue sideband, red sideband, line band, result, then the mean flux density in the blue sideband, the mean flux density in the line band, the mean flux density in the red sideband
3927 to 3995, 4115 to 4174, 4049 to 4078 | -0.18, 3.69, 5.28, 5.08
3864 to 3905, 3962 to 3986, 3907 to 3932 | -0.11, 3.84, 4.08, 3.44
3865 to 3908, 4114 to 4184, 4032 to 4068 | -0.15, 3.82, 5.25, 5.03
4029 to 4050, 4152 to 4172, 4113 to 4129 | -0.05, 5.06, 5.28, 5.04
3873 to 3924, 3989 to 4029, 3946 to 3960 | 0.07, 3.87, 4.08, 4.82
